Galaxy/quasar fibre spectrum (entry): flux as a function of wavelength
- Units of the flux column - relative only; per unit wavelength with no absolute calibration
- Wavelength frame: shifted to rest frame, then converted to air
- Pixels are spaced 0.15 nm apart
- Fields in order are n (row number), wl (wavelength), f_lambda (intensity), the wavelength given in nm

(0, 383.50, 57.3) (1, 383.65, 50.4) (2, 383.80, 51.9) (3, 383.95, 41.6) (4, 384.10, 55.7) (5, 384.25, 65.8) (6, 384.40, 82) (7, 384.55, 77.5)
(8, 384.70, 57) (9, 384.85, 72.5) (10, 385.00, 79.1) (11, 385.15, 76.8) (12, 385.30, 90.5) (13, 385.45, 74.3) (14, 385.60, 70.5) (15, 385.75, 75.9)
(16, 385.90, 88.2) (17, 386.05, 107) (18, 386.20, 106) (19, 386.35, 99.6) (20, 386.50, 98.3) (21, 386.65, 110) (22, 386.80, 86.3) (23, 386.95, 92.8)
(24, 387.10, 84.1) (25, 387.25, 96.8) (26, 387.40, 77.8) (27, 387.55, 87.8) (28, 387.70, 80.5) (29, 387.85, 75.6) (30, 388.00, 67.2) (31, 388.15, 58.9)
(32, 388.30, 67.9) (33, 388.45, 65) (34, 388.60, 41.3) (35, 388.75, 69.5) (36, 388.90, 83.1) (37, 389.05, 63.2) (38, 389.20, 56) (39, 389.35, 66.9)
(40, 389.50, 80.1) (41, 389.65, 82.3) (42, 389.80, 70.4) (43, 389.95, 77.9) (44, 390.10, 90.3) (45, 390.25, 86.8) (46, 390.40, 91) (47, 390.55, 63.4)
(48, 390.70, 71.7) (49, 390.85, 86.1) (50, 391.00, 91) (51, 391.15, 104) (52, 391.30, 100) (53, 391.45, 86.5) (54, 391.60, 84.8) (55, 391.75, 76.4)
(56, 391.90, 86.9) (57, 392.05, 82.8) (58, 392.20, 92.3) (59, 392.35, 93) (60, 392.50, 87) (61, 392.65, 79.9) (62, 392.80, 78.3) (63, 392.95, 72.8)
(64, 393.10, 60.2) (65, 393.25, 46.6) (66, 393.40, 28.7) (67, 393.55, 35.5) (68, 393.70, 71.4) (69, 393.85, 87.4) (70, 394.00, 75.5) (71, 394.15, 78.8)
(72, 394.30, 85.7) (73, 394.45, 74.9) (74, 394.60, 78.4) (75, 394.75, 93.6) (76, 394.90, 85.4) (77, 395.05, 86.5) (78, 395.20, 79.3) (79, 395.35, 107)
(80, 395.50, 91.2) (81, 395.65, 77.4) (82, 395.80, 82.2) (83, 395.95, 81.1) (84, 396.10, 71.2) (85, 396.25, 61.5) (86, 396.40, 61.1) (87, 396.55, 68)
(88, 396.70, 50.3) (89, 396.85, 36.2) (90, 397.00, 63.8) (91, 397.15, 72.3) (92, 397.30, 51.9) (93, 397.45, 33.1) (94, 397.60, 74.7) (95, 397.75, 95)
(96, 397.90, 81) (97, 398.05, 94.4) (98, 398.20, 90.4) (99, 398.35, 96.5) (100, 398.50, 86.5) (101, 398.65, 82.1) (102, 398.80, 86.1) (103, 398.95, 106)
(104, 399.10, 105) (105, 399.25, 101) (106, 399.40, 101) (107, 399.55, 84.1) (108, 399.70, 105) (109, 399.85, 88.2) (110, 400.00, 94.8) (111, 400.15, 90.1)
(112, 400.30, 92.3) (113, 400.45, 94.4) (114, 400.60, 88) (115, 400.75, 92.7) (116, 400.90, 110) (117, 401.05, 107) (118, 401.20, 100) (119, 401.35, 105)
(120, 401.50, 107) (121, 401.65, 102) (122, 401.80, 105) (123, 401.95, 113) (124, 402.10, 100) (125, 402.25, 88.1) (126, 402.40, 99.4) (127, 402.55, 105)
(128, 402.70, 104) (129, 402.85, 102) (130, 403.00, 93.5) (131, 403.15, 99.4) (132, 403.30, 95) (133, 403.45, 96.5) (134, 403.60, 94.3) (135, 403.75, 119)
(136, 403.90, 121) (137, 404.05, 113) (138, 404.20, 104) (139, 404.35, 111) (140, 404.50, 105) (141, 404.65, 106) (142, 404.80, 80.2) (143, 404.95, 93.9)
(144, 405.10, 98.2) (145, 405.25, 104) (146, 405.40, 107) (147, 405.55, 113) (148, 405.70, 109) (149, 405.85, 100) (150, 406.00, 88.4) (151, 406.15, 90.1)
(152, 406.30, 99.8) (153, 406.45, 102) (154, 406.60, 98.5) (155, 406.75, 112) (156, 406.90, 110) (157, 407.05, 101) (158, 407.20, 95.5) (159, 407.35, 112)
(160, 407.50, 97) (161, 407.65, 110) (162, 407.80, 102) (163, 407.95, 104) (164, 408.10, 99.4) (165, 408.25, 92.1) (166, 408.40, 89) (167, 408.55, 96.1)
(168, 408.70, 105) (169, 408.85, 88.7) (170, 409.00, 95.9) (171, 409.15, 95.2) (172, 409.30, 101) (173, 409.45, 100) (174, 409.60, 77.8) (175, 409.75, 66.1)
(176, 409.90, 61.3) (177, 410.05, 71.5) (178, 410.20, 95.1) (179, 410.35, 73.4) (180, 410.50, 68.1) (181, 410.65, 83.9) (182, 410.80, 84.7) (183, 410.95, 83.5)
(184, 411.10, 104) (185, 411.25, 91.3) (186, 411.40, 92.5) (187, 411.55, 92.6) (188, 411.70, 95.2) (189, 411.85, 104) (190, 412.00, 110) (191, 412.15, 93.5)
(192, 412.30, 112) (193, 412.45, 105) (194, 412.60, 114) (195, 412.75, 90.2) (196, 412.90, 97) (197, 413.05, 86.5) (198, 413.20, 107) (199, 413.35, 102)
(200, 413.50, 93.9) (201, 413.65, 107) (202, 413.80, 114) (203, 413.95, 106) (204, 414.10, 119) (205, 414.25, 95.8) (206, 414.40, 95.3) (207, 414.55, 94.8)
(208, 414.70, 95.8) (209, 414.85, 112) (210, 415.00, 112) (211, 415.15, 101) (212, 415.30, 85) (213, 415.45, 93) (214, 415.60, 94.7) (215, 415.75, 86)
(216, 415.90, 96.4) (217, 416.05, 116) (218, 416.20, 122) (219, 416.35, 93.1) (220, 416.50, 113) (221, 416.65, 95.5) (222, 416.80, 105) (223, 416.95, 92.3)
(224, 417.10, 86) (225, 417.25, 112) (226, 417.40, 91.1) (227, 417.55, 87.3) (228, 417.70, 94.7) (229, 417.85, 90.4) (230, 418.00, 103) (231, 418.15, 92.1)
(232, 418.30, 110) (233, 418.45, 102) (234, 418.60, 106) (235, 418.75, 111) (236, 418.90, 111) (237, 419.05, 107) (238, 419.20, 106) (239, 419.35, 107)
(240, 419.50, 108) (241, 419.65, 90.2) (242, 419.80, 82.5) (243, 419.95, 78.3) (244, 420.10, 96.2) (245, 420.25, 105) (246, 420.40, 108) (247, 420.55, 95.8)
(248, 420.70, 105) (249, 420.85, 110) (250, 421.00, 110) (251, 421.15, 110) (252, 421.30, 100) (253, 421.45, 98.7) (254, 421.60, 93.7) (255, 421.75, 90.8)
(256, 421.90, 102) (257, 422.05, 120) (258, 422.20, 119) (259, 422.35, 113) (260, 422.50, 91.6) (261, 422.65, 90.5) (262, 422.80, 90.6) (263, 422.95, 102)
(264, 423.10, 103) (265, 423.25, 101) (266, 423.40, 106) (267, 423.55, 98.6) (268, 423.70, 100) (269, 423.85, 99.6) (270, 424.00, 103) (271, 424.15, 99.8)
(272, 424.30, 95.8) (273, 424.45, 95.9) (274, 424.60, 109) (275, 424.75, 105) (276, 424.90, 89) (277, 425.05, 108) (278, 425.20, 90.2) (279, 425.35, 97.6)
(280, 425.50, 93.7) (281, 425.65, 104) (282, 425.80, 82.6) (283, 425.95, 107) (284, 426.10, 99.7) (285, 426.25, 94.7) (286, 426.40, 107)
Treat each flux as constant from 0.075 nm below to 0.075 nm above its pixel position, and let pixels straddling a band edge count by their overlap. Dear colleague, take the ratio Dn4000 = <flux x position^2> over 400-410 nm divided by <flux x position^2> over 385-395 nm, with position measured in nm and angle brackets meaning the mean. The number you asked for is 1.3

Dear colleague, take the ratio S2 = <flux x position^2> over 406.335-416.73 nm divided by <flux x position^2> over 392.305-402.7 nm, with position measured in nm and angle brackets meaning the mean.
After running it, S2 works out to 1.25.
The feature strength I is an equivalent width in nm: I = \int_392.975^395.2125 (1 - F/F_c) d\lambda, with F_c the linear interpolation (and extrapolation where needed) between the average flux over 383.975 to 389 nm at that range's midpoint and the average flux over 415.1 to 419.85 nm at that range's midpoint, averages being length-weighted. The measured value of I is 0.35 nm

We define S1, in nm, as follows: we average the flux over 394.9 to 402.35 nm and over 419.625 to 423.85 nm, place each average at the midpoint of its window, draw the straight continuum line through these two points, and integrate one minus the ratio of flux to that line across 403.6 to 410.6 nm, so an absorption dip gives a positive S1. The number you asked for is -0.44 nm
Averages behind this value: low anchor 86.6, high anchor 101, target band 97.4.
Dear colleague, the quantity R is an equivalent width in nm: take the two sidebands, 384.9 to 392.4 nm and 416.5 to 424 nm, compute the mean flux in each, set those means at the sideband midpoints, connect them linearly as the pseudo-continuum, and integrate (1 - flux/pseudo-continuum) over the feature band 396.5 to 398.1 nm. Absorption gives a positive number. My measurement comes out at 0.40 nm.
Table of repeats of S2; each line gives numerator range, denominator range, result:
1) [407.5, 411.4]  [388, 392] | 1.29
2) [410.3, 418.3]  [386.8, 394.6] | 1.44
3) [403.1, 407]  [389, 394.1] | 1.43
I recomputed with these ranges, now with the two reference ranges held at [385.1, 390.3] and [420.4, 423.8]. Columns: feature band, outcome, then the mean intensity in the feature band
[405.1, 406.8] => -0.183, 102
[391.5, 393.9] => 0.305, 72.7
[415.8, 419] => -0.063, 101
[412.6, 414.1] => -0.081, 102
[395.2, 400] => 0.347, 80.4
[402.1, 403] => -0.095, 99.2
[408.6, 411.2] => 0.241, 85.8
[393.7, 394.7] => 0.054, 79.8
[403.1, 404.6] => -0.253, 106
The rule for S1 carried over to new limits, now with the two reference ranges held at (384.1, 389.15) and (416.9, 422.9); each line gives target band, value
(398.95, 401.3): -0.253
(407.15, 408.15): -0.113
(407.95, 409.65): -0.034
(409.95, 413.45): 0.064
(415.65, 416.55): -0.054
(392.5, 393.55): 0.279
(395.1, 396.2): 0.016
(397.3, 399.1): 0.061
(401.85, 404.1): -0.329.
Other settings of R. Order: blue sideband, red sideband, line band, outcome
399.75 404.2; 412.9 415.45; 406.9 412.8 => 0.42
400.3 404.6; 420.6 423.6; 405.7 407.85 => 0.02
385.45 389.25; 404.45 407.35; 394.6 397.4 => 0.52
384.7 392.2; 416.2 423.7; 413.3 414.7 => -0.08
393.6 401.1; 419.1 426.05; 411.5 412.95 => -0.13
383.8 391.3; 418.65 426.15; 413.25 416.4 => -0.19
